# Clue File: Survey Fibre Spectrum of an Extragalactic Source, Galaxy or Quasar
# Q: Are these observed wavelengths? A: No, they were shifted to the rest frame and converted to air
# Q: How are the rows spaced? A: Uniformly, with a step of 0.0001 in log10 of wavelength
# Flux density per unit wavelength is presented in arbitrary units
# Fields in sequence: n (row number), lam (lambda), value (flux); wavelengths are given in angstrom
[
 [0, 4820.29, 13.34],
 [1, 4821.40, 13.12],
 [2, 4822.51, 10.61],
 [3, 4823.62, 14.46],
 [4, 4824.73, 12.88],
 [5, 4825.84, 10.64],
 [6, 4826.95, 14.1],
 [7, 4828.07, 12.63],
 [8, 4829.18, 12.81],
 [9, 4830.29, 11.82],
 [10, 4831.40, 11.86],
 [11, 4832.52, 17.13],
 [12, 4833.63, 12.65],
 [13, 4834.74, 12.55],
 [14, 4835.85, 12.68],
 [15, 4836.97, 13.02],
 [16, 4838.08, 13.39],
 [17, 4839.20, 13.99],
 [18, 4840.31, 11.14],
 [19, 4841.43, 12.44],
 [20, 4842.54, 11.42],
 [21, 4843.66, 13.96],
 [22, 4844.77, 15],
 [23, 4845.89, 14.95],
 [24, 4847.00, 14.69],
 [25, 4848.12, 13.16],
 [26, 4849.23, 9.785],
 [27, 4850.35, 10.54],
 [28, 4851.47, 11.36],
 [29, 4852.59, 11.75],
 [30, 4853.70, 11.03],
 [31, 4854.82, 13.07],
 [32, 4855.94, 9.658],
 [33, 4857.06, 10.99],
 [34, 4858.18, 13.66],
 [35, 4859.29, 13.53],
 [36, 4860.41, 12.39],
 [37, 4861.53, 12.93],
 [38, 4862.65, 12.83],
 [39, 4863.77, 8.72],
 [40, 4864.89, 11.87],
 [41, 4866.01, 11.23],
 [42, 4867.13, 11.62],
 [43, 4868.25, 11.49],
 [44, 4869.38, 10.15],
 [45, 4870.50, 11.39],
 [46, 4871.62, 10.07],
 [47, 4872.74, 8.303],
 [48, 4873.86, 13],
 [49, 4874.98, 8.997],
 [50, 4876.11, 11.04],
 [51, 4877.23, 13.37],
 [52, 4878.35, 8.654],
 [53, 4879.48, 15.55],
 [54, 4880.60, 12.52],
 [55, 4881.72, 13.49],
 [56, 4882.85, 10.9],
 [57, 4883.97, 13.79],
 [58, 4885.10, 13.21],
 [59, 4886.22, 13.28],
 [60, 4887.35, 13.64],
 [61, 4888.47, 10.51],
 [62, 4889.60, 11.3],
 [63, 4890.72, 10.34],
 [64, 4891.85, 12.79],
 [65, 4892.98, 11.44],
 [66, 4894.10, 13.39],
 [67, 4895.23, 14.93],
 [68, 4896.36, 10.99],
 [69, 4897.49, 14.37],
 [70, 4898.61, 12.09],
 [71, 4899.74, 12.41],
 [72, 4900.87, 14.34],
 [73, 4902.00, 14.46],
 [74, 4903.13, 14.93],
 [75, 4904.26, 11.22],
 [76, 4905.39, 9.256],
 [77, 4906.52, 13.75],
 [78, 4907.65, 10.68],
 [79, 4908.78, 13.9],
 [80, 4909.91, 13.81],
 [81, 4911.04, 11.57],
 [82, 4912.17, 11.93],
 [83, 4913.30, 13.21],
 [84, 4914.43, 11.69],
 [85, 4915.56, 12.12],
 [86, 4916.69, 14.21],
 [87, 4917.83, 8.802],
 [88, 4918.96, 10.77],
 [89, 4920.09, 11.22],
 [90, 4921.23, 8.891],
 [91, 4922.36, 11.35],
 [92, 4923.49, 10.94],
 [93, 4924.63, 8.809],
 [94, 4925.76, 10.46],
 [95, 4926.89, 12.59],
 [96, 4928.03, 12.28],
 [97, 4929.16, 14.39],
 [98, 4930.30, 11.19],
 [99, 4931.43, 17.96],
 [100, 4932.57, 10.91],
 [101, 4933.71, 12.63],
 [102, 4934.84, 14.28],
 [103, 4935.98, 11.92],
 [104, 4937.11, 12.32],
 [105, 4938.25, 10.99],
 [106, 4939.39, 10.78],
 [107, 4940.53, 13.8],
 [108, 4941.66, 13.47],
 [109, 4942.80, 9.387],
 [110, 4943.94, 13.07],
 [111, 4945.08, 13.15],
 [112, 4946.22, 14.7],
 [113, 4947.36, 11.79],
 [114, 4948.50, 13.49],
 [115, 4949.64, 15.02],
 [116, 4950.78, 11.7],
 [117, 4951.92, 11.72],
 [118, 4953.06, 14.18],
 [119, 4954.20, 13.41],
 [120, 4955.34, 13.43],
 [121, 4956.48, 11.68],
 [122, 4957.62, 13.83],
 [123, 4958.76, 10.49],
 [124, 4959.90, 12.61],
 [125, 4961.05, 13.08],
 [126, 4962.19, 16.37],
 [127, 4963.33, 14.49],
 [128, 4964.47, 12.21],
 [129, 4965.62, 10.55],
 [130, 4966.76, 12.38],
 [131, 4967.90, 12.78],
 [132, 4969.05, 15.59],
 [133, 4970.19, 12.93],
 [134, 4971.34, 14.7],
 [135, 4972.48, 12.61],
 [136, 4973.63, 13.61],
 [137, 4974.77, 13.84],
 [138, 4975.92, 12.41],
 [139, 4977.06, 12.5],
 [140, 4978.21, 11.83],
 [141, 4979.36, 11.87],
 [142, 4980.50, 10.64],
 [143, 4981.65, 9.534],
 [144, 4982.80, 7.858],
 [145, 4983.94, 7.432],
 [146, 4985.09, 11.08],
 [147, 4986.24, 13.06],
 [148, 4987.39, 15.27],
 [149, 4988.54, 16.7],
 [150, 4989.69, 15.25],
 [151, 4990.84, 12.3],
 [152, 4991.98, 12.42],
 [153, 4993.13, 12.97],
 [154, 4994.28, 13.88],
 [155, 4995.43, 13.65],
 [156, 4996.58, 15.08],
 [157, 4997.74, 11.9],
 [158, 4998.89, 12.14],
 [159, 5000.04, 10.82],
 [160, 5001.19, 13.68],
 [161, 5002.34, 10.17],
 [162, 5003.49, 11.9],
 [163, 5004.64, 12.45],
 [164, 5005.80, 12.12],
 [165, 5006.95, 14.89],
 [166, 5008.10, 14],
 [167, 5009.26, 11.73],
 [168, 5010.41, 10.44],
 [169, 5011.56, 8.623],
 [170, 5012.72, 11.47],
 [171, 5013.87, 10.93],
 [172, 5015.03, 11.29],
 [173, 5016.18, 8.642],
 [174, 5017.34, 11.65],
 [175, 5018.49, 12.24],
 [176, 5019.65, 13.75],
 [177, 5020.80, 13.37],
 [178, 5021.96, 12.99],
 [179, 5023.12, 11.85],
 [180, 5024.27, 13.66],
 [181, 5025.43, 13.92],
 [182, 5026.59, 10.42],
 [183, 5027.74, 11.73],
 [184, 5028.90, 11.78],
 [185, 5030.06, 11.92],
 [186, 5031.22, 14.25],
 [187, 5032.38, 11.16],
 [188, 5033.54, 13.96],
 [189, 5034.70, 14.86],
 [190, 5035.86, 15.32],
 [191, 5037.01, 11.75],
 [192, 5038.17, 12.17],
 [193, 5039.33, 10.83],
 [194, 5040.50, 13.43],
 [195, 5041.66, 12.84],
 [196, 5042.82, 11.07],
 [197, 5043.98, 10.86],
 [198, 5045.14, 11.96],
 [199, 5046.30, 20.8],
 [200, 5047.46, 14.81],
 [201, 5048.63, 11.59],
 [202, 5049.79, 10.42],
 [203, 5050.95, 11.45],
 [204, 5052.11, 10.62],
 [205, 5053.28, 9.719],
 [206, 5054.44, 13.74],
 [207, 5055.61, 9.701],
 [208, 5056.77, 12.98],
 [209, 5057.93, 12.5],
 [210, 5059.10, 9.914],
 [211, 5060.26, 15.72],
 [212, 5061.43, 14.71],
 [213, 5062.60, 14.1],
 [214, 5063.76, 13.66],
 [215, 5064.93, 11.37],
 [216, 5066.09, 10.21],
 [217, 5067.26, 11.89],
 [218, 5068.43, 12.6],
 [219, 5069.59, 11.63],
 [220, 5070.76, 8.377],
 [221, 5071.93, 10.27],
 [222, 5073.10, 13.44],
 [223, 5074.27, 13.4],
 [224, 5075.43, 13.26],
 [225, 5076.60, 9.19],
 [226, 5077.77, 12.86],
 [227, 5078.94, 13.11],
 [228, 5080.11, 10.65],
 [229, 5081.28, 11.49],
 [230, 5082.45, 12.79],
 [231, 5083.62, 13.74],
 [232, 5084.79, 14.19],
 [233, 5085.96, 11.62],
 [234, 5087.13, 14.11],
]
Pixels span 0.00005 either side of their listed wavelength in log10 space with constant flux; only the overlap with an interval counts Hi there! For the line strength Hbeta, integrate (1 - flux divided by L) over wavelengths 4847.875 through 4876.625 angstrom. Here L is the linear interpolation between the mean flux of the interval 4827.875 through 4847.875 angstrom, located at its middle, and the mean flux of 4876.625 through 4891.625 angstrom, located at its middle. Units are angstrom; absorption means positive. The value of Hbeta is 3.3 angstrom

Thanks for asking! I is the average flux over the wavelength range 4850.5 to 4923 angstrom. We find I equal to 12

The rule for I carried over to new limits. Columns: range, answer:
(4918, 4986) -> 12.3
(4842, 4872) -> 12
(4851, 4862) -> 12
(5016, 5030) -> 12.3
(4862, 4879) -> 10.9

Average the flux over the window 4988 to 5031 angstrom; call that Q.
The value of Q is 12.4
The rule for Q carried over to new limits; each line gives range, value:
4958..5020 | 12.4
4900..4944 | 12.2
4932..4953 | 12.5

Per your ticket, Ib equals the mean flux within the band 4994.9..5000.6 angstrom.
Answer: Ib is 12.7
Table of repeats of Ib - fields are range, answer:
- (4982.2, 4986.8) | 9.85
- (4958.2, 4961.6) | 12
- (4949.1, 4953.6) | 13.1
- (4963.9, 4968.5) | 12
